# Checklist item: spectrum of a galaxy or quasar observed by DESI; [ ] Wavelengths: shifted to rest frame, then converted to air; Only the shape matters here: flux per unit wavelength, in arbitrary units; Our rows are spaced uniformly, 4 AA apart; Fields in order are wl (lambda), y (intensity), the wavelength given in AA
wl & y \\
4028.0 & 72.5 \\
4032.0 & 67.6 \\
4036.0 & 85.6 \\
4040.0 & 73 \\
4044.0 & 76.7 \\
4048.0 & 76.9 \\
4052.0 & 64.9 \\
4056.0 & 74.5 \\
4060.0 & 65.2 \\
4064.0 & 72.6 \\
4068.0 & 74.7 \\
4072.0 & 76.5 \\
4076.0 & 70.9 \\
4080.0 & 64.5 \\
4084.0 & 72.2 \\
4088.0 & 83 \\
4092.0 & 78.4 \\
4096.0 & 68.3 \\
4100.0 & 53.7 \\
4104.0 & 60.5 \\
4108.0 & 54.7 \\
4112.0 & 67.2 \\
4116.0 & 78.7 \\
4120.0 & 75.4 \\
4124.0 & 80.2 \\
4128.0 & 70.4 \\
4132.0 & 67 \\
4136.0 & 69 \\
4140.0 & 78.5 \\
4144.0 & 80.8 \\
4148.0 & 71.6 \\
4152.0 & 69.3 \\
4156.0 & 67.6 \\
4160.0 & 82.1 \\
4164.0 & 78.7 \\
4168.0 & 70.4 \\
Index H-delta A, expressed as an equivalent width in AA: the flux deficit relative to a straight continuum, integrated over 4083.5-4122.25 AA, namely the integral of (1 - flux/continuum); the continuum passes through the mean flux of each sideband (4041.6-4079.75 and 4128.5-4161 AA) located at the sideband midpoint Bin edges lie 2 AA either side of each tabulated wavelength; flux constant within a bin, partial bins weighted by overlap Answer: 1.8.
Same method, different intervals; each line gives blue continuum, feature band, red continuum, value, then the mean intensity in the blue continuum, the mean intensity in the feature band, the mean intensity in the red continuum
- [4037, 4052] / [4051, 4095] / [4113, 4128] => 1.6 AA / 74.8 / 72.6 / 76.3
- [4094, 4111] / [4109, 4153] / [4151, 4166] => -3.8 AA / 59.8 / 73.1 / 74.8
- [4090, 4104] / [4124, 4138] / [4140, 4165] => 0.2 AA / 65.9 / 70.4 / 75.1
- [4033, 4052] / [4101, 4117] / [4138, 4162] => 2.5 AA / 76.1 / 63.7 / 75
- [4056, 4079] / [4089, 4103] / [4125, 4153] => 0.9 AA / 71.9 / 67.5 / 72.8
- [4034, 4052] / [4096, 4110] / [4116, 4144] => 3.2 AA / 76.6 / 58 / 74.3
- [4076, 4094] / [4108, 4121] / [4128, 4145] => 0.5 AA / 74.1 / 70.7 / 73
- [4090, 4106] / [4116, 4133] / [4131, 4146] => -0.8 AA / 65.2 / 74.3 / 74.3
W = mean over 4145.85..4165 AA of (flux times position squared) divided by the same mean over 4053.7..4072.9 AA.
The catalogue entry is 1.06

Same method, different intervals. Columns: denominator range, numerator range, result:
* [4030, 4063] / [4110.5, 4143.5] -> 1.05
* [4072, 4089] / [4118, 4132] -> 1.05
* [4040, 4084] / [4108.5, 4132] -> 1.04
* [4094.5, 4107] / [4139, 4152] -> 1.29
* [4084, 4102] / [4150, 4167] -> 1.08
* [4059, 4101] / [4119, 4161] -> 1.06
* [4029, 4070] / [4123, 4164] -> 1.06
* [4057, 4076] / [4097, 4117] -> 0.88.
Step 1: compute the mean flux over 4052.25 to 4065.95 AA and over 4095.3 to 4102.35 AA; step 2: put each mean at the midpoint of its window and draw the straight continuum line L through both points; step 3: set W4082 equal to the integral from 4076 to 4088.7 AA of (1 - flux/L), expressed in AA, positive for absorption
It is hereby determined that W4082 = -1.6 AA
